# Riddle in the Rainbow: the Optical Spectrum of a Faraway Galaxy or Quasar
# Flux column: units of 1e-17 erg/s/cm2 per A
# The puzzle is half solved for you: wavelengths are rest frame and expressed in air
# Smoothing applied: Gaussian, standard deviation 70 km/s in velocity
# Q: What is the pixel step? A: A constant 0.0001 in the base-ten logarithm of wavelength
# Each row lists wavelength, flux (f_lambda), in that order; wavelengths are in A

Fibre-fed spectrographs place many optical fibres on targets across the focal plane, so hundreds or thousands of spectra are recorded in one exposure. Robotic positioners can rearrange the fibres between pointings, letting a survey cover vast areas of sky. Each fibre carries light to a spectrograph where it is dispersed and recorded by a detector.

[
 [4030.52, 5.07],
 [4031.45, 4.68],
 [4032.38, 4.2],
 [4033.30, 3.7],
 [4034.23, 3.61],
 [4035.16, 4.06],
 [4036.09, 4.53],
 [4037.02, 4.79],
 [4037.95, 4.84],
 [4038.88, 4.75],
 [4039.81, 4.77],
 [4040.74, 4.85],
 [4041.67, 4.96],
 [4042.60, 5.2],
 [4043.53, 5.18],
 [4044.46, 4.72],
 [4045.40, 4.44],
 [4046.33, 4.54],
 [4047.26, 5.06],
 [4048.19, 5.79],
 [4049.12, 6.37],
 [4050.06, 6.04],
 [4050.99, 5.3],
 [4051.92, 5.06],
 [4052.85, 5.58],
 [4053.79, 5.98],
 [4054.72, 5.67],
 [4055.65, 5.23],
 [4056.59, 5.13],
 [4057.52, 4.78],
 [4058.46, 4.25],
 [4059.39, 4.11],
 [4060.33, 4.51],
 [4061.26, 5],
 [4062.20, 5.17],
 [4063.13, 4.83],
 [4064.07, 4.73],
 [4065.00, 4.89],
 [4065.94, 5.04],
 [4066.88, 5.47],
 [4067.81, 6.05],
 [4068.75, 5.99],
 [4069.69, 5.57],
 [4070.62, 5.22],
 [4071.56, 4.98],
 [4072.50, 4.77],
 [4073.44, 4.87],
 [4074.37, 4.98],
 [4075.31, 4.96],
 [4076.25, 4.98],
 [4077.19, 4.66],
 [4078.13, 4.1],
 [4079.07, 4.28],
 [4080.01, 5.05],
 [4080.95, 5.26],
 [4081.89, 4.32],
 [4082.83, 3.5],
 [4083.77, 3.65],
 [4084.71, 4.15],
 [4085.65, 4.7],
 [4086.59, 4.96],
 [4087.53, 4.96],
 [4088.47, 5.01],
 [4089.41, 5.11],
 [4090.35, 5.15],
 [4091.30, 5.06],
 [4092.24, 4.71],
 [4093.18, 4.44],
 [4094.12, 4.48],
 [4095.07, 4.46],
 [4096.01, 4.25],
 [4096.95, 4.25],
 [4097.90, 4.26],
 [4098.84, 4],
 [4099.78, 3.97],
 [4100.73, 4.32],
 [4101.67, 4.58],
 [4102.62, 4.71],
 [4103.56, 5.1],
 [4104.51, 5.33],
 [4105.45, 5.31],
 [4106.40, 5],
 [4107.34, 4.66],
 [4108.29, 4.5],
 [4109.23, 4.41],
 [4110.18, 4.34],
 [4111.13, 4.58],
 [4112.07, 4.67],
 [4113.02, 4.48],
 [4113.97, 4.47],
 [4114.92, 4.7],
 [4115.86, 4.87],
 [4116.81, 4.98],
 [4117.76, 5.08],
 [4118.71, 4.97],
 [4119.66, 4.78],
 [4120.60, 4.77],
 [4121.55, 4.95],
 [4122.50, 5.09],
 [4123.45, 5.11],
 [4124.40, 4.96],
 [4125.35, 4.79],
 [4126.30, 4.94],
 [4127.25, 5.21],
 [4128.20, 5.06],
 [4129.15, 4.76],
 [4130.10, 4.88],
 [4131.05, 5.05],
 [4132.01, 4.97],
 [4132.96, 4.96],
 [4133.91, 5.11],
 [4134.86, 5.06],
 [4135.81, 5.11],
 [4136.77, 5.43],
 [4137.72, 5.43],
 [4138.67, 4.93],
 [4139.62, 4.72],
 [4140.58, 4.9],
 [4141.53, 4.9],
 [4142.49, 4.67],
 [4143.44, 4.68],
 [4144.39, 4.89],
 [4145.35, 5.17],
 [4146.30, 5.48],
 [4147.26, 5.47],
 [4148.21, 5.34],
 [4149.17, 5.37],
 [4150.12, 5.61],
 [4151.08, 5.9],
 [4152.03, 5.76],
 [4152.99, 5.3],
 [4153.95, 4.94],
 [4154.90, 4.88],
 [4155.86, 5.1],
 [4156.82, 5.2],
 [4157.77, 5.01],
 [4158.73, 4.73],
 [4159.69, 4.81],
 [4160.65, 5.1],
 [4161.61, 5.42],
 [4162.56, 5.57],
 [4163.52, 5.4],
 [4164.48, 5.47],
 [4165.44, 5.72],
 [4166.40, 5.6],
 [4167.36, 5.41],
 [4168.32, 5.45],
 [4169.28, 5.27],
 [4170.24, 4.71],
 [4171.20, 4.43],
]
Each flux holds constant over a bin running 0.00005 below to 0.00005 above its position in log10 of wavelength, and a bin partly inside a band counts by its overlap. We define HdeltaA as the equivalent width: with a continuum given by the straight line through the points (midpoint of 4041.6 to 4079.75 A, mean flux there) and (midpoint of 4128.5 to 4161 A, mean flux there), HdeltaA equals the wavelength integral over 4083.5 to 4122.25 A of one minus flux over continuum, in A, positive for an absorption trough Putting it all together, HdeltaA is 3.2 A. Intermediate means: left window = 5.08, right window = 5.11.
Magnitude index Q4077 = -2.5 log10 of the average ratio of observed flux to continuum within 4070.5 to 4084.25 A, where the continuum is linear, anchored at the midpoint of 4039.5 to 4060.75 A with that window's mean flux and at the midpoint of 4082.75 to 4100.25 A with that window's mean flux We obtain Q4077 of 0.021 mag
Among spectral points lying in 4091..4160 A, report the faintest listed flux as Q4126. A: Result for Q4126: 3.97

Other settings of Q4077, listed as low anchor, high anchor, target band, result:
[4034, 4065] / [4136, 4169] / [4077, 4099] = 0.12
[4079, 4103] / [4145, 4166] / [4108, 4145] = 0.02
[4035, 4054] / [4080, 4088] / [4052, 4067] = -0.03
